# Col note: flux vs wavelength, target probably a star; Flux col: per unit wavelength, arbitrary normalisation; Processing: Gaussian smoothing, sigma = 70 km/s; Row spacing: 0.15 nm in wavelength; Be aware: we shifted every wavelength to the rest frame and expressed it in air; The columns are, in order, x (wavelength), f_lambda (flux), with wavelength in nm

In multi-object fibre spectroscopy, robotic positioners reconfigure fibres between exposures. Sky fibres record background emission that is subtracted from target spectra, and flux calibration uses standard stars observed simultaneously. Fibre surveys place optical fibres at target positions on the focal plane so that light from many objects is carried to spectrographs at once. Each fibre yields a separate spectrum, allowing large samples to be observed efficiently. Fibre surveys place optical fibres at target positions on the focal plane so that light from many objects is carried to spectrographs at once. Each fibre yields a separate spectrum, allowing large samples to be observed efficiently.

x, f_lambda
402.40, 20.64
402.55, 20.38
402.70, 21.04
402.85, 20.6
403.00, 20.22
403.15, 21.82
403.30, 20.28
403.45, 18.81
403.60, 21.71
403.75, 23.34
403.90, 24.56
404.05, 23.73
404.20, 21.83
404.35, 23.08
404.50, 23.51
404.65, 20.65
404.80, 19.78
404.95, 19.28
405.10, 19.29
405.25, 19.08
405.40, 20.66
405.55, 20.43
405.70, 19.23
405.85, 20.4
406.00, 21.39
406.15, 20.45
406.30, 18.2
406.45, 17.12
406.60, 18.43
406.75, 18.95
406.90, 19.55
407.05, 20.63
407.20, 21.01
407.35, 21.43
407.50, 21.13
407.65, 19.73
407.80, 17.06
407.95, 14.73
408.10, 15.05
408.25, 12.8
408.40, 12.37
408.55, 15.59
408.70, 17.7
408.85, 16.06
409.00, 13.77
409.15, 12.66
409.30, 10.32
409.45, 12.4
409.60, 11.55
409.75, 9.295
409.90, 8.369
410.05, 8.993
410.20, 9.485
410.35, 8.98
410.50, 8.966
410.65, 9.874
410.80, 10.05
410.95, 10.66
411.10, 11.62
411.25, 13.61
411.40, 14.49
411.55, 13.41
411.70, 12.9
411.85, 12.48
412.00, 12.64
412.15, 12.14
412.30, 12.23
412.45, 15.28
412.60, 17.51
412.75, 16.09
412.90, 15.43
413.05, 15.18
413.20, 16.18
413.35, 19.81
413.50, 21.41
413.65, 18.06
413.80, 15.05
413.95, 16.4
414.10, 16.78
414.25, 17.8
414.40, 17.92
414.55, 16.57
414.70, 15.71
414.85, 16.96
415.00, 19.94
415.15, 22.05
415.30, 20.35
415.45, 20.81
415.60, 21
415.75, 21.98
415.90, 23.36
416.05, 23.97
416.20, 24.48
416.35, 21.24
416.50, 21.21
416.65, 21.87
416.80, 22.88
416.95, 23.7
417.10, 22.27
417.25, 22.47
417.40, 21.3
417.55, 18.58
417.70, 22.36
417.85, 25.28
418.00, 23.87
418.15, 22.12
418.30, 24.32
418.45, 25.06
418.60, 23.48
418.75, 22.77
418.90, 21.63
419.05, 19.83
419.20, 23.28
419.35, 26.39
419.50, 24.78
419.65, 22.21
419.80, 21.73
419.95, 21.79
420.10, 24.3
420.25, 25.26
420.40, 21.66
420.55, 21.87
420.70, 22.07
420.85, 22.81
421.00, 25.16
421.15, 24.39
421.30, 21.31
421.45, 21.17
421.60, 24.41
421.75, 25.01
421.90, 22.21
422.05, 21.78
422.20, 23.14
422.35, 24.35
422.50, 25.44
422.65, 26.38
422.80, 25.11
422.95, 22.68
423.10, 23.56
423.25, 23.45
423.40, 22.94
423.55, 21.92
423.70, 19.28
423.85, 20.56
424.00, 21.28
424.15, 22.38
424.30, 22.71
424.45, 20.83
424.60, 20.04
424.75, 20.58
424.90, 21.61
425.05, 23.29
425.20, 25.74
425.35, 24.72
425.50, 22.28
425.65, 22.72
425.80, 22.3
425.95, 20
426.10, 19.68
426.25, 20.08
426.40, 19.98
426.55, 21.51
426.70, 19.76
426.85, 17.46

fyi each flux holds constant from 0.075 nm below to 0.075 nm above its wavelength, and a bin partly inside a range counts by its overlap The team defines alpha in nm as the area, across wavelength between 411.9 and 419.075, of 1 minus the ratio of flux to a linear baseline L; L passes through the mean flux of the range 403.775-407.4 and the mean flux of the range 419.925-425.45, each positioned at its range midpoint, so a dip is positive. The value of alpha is 0.72 nm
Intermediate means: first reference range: 20.6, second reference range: 22.9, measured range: 19.8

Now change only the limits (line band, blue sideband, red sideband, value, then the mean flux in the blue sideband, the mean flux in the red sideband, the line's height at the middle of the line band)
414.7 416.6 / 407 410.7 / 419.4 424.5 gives -0.26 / 14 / 23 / 18.6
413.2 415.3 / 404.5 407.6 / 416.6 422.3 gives 0.36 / 19.9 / 22.9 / 21.8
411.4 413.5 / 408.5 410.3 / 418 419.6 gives 0.12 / 12.1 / 23.4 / 15.8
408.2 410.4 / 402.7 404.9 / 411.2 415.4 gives 0.77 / 21.7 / 16.3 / 18.5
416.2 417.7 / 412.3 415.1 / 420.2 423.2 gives -0.17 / 17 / 23.5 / 19.6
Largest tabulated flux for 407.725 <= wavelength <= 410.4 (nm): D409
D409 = 17.7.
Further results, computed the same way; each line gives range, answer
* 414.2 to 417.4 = 24.48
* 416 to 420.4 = 26.39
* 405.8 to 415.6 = 22.05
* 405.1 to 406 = 21.39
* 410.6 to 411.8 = 14.49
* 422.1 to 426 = 26.38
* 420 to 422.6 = 25.44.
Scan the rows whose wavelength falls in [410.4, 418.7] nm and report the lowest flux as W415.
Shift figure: 8.966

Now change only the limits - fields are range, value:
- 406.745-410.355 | 8.369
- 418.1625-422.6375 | 19.83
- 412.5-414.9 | 15.05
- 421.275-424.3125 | 19.28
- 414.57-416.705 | 15.71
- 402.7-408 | 14.73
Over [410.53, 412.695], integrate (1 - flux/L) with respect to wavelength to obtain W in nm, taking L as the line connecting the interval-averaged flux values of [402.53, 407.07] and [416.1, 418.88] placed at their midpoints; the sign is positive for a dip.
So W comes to 0.90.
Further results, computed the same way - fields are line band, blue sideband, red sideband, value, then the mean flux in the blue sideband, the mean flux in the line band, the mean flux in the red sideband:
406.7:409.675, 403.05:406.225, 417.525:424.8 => 0.73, 21.1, 16.2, 22.9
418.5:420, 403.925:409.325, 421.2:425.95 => -0.08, 18.7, 22.8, 22.7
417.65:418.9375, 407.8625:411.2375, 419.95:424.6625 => -0.27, 11.9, 23.5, 22.9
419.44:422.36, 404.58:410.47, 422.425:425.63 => -0.21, 16.5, 23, 22.7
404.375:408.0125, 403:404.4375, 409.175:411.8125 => -0.38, 22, 19.7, 10.9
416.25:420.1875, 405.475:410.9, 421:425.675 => -0.47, 15.4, 22.7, 22.9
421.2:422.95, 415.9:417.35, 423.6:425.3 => -0.13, 22.7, 23.6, 21.7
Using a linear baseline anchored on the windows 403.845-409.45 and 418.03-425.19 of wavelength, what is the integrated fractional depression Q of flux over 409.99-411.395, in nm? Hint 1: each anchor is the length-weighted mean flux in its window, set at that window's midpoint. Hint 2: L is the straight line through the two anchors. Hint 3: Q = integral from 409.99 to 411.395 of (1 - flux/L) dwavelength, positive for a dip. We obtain 0.66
